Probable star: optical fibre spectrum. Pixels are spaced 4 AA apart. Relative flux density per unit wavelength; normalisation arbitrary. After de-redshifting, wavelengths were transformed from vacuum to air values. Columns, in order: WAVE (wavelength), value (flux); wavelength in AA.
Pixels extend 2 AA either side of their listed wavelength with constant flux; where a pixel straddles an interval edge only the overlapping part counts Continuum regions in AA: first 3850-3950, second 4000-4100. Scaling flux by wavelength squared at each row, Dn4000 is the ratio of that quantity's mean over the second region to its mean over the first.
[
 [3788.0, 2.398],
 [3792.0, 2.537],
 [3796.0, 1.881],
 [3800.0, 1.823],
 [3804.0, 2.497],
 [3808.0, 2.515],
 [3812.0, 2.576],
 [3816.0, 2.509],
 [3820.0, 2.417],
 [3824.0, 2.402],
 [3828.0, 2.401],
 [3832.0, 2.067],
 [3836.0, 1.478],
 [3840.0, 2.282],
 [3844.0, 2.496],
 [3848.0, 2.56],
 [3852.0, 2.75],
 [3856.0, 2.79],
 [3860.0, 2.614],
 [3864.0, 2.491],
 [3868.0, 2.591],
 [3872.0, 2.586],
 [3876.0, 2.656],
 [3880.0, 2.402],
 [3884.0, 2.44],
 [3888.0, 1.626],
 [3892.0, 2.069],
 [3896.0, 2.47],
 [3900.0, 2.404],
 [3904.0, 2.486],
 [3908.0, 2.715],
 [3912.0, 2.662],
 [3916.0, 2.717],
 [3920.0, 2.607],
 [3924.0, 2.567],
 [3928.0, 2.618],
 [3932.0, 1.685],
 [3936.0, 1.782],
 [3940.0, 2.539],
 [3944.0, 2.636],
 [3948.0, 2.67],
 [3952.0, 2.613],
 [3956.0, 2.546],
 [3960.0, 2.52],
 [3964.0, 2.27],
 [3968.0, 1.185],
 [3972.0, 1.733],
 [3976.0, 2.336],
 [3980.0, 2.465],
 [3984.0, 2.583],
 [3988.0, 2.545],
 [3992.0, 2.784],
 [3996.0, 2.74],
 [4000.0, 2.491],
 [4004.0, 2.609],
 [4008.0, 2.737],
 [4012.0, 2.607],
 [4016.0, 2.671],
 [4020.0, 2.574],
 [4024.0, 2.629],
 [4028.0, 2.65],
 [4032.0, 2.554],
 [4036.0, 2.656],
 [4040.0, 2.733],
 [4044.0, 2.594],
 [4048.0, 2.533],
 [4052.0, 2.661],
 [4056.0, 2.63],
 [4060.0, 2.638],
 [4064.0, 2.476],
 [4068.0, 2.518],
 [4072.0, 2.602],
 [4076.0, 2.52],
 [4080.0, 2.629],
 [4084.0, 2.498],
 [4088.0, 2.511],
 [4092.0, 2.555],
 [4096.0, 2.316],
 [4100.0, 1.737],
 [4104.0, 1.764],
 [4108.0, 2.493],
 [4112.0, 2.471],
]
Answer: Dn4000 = 1.12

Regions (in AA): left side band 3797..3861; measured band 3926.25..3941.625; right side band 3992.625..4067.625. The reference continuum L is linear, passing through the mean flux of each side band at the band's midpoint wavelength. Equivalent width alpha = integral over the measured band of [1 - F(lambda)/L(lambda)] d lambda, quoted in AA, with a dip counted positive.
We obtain 2.2 AA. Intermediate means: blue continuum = 2.37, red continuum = 2.62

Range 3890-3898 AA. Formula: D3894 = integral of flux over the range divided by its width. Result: 2.27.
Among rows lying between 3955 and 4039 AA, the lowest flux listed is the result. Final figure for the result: 1.185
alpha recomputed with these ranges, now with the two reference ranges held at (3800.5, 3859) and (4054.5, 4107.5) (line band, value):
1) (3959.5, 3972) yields 2.70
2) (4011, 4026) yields -1.31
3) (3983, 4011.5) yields -2.74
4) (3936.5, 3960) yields -1.32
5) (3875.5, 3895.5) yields 1.48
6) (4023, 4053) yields -2.65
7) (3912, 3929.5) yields -1.65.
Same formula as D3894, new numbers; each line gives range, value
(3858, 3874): 2.57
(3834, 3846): 2.09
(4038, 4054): 2.63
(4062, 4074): 2.53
